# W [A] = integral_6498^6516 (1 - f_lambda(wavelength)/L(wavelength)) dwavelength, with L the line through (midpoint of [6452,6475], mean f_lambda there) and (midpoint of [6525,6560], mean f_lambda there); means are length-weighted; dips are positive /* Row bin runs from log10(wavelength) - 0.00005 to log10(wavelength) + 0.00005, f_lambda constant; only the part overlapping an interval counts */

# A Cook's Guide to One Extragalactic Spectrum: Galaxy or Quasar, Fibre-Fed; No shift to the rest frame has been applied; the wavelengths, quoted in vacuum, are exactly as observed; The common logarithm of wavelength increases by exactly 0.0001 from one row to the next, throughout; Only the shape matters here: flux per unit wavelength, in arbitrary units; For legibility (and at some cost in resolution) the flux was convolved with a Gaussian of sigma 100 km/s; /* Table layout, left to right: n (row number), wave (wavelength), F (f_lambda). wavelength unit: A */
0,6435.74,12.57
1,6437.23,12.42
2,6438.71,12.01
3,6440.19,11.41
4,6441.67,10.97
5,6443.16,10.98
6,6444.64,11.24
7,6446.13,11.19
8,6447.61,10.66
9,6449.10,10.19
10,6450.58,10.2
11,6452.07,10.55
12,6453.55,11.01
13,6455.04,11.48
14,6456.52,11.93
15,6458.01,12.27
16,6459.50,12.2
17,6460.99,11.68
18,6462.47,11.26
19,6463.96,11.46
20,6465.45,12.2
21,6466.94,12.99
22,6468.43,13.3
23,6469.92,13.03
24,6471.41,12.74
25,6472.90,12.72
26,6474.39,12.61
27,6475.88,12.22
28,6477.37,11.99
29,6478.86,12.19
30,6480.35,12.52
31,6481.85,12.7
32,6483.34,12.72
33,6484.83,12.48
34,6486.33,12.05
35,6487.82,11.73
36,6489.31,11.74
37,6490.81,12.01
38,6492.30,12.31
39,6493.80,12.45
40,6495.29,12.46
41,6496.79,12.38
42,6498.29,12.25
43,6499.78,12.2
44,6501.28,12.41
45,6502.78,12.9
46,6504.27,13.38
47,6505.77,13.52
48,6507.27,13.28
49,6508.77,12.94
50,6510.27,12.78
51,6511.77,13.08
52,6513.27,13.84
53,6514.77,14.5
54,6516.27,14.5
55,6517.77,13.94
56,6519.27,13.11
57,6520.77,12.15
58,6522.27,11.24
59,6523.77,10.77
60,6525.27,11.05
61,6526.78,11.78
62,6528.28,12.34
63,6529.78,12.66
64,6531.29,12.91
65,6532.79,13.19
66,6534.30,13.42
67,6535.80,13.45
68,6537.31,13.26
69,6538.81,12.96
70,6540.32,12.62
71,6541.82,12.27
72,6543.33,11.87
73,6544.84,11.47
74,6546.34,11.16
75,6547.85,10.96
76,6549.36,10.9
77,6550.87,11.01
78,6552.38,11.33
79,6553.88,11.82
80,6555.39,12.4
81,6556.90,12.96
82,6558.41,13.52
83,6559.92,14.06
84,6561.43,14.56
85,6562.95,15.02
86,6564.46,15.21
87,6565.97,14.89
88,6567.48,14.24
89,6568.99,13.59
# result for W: -1.37 A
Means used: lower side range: 12.1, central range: 13.1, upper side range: 12.3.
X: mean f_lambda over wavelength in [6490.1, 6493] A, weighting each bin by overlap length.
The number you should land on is 12.2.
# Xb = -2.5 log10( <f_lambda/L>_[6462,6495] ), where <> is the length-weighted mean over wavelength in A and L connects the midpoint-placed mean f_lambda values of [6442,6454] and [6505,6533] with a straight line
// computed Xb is -0.07 mag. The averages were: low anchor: 10.8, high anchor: 12.8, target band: 12.3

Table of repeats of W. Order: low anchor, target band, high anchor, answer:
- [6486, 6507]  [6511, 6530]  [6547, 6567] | -0.1 A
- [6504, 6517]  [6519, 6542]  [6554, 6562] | 1.7 A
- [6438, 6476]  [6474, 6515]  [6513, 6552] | -1.9 A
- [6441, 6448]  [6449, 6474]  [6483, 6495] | -0.9 A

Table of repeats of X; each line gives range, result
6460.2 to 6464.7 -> 11.5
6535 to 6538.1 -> 13.4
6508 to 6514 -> 13.1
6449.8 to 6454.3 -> 10.6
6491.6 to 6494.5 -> 12.4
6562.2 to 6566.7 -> 15.1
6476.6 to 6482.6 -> 12.3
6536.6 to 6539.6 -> 13.1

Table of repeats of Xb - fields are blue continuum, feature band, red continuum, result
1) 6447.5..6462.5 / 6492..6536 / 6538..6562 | -0.080 mag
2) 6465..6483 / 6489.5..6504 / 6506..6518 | 0.069 mag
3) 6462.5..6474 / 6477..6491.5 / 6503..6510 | 0.053 mag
